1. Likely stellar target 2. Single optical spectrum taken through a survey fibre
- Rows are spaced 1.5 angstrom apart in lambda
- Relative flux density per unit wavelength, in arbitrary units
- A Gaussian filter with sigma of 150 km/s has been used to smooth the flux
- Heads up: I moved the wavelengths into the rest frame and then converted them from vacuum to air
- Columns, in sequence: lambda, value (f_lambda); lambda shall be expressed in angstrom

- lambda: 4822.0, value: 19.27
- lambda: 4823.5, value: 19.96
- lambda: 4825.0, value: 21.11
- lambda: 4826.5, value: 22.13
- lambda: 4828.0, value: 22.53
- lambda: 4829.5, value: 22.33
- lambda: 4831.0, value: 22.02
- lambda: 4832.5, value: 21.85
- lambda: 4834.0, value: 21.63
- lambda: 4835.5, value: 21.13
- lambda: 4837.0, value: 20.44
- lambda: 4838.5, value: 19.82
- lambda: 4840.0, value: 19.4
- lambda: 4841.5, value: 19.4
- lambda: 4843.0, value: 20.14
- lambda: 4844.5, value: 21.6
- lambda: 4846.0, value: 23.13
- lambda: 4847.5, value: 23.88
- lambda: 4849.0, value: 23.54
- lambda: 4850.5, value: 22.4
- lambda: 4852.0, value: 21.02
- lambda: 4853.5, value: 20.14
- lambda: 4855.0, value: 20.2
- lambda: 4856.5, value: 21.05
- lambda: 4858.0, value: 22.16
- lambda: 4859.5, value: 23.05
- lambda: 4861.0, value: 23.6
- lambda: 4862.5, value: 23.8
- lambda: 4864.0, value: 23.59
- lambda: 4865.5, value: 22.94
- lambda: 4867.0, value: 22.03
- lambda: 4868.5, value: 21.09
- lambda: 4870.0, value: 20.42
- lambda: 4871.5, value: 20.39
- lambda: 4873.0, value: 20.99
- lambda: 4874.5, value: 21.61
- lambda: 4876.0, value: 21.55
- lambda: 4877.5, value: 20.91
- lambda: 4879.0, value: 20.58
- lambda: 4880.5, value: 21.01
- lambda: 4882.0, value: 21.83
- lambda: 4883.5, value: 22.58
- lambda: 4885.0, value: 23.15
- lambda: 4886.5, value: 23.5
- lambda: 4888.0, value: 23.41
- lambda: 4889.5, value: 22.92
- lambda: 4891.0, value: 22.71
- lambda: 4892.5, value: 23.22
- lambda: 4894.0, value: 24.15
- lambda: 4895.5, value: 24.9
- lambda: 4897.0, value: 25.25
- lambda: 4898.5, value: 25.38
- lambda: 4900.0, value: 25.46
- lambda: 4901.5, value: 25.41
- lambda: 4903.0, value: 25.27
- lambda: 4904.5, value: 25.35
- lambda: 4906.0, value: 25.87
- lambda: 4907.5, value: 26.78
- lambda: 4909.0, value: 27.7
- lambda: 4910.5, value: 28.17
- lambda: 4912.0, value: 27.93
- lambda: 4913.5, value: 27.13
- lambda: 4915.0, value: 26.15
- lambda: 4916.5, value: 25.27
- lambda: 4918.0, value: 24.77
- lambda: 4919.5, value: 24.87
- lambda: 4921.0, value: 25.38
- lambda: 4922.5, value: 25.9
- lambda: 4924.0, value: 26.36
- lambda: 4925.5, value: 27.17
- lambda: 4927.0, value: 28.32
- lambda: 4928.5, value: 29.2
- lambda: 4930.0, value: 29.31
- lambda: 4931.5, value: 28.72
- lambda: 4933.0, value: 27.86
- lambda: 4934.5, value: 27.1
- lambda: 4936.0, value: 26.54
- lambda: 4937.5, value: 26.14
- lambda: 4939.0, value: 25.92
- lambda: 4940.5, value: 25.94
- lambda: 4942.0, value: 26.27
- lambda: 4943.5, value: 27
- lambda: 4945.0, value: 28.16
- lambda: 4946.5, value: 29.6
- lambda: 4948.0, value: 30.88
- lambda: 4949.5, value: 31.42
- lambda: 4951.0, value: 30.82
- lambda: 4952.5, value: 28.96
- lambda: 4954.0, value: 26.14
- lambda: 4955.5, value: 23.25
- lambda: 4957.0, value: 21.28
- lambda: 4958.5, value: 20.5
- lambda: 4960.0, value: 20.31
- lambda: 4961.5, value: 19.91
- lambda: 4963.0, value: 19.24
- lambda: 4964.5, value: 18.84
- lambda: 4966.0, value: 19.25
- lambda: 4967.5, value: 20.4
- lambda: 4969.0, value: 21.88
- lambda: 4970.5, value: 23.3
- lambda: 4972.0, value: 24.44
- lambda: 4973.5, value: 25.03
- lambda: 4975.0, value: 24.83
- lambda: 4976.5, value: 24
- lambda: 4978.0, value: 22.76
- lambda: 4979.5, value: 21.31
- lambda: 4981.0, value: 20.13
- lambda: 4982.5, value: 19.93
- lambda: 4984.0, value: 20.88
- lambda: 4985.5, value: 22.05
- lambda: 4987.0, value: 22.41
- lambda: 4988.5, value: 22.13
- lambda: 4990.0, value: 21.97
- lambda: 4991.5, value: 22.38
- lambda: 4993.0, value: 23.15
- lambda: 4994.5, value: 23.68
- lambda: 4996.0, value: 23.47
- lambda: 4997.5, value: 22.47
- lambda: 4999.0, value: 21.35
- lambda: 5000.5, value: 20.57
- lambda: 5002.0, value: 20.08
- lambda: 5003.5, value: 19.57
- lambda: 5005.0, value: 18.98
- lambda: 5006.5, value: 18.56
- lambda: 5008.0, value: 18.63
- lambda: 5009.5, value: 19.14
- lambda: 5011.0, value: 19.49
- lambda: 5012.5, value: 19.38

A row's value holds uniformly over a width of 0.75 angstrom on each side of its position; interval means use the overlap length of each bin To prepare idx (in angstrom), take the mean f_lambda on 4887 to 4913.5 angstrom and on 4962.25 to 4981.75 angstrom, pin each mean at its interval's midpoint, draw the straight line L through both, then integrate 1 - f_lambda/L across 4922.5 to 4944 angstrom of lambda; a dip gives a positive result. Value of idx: -3.1 angstrom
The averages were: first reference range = 25.3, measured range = 27.2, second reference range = 22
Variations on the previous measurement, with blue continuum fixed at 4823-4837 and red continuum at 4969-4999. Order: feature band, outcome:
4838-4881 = 0.4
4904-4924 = -3.7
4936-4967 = -3.6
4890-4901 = -1.2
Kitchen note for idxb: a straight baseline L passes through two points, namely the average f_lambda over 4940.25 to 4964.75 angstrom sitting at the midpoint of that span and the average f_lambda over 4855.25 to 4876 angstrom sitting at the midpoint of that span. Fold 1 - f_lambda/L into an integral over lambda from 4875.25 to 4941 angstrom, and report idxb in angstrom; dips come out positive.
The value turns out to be -4.56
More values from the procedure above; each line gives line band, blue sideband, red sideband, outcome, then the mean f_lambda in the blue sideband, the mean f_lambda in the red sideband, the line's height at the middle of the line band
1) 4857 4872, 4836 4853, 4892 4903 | 0.2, 21.3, 24.9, 22.7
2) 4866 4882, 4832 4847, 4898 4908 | 1.6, 20.9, 25.6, 23.5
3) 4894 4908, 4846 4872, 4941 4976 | -1.4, 22.1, 24.4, 23.1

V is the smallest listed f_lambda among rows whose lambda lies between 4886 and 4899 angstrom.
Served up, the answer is 22.71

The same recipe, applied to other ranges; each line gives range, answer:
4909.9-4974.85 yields 18.84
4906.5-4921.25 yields 24.77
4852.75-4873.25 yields 20.14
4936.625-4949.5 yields 25.92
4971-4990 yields 19.93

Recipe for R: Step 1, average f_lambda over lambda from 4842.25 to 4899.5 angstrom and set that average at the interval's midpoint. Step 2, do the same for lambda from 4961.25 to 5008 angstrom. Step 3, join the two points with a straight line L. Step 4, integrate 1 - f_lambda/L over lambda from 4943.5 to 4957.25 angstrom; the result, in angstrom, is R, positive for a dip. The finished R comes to -3.9 angstrom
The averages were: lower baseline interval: 22.4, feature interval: 28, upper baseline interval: 21.5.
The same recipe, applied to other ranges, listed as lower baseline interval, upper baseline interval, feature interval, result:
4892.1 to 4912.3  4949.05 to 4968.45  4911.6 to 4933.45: -1.9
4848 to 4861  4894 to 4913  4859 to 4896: 2.2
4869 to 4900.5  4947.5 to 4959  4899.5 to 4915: -1.6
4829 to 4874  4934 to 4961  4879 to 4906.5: -0.2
